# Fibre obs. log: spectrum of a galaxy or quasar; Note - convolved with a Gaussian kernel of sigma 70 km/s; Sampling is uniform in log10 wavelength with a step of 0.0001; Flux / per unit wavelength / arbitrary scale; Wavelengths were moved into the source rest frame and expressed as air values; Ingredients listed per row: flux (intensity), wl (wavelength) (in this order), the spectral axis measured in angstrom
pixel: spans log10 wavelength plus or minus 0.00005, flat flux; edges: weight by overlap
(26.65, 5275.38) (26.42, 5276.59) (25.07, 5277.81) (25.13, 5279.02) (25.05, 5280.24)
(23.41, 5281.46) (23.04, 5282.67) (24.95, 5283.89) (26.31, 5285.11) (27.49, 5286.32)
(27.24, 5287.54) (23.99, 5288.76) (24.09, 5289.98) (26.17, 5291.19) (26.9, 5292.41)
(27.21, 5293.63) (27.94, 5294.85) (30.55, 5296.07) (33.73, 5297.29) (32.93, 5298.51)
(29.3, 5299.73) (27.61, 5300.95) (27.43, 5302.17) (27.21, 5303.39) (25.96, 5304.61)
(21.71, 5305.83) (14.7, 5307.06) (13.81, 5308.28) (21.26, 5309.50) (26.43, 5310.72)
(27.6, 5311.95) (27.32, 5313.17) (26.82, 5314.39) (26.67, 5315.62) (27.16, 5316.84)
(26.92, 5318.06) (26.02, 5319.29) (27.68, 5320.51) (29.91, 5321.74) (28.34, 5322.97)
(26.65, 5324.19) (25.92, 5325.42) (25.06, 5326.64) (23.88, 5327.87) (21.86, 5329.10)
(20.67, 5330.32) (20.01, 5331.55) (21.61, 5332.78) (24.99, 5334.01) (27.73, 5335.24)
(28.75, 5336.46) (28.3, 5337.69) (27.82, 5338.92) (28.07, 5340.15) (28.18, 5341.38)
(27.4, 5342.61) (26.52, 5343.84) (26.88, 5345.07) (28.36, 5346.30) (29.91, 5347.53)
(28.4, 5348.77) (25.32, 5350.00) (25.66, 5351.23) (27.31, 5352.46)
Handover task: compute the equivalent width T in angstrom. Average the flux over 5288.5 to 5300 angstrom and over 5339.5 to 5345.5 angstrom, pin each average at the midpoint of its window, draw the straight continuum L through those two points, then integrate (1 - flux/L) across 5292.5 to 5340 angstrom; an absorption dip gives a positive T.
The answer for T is 3.4 angstrom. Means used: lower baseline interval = 28.4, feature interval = 26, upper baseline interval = 27.4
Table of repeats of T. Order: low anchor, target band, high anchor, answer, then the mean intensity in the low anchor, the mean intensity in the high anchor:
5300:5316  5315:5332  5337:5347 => 0.17 angstrom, 24.3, 27.7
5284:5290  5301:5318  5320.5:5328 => 1.37 angstrom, 25.9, 26.9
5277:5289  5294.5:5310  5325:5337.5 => -0.55 angstrom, 25.2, 24.2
